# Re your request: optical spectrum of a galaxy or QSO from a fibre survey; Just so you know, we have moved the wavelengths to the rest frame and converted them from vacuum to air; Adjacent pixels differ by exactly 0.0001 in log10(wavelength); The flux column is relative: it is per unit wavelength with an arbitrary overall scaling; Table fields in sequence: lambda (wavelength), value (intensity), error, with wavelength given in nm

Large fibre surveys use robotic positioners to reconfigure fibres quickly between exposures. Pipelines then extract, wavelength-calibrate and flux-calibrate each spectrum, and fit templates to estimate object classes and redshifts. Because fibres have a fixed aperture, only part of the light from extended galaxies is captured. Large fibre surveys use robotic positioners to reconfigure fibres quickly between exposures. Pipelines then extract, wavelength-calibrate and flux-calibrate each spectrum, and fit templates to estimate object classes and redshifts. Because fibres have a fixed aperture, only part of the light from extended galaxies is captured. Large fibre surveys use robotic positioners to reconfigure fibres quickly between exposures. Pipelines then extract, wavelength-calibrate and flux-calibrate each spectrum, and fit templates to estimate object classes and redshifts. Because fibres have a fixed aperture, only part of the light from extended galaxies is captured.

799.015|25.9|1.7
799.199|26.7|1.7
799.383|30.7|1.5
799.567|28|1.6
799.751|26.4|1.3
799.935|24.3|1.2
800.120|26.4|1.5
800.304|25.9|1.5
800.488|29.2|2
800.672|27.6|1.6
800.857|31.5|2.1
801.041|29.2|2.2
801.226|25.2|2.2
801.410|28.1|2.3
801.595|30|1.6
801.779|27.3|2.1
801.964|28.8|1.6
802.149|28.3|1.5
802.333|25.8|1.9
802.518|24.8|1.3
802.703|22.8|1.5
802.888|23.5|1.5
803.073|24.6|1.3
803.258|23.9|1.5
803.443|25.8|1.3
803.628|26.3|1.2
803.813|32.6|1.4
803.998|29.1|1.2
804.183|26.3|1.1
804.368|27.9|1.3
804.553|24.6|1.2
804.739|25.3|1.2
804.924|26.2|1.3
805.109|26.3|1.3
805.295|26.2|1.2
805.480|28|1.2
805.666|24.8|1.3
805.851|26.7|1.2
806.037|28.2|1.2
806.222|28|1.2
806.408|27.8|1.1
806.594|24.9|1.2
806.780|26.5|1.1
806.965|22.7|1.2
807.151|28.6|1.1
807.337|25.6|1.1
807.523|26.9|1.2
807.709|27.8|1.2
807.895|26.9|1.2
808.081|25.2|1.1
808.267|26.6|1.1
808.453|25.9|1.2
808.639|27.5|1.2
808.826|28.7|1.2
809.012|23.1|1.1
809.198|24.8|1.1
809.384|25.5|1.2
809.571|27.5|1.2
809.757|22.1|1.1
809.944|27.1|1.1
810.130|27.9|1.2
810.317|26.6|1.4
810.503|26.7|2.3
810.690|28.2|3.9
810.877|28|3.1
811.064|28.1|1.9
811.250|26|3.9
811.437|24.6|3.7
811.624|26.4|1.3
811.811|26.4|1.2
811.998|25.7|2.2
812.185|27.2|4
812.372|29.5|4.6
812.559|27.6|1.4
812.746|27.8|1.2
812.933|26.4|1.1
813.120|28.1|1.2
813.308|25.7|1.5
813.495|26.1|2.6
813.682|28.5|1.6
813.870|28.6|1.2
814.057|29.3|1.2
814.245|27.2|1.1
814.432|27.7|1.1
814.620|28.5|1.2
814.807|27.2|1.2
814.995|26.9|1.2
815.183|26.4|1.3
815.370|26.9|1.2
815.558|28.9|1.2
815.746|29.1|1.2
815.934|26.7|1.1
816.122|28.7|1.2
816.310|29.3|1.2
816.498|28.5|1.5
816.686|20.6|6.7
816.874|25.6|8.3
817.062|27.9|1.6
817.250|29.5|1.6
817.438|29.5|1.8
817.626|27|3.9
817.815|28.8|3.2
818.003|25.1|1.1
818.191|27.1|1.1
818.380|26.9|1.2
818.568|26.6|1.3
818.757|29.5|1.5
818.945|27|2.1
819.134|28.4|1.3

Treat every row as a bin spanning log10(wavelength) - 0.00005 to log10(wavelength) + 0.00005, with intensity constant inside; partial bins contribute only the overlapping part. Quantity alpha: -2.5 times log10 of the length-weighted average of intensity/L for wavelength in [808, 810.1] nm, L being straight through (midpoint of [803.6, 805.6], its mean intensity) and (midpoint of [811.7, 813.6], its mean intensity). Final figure 0.05 mag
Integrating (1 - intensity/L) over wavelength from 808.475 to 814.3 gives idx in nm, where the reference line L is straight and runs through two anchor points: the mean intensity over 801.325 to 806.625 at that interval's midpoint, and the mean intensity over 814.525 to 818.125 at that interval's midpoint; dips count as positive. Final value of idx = 0.06 nm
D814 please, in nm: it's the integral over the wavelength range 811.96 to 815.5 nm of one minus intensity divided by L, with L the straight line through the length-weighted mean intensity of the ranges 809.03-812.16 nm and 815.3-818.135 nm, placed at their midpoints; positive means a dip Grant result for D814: -0.08 nm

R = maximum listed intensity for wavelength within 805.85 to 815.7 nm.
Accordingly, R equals 29.5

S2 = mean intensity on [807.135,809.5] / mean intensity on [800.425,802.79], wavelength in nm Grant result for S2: 0.95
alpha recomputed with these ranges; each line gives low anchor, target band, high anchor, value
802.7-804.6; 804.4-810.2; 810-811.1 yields 0.028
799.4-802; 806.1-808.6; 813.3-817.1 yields 0.045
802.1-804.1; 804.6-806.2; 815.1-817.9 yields -0.005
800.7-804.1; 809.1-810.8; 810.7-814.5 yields 0.038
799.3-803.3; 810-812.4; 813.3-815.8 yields 0.022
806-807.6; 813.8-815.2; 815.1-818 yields -0.019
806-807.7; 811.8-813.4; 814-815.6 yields 0.005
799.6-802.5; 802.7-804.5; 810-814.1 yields 0.042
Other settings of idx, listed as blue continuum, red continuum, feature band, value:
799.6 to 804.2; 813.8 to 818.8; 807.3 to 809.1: 0.05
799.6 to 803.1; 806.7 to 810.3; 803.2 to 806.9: -0.04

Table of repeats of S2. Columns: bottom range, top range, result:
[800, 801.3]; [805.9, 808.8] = 0.96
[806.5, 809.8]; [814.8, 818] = 1.06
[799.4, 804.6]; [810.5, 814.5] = 1.01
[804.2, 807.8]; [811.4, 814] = 1.02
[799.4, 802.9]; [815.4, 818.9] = 1.01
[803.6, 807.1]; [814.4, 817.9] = 1.03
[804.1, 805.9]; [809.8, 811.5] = 1.03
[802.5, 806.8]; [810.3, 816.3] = 1.04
